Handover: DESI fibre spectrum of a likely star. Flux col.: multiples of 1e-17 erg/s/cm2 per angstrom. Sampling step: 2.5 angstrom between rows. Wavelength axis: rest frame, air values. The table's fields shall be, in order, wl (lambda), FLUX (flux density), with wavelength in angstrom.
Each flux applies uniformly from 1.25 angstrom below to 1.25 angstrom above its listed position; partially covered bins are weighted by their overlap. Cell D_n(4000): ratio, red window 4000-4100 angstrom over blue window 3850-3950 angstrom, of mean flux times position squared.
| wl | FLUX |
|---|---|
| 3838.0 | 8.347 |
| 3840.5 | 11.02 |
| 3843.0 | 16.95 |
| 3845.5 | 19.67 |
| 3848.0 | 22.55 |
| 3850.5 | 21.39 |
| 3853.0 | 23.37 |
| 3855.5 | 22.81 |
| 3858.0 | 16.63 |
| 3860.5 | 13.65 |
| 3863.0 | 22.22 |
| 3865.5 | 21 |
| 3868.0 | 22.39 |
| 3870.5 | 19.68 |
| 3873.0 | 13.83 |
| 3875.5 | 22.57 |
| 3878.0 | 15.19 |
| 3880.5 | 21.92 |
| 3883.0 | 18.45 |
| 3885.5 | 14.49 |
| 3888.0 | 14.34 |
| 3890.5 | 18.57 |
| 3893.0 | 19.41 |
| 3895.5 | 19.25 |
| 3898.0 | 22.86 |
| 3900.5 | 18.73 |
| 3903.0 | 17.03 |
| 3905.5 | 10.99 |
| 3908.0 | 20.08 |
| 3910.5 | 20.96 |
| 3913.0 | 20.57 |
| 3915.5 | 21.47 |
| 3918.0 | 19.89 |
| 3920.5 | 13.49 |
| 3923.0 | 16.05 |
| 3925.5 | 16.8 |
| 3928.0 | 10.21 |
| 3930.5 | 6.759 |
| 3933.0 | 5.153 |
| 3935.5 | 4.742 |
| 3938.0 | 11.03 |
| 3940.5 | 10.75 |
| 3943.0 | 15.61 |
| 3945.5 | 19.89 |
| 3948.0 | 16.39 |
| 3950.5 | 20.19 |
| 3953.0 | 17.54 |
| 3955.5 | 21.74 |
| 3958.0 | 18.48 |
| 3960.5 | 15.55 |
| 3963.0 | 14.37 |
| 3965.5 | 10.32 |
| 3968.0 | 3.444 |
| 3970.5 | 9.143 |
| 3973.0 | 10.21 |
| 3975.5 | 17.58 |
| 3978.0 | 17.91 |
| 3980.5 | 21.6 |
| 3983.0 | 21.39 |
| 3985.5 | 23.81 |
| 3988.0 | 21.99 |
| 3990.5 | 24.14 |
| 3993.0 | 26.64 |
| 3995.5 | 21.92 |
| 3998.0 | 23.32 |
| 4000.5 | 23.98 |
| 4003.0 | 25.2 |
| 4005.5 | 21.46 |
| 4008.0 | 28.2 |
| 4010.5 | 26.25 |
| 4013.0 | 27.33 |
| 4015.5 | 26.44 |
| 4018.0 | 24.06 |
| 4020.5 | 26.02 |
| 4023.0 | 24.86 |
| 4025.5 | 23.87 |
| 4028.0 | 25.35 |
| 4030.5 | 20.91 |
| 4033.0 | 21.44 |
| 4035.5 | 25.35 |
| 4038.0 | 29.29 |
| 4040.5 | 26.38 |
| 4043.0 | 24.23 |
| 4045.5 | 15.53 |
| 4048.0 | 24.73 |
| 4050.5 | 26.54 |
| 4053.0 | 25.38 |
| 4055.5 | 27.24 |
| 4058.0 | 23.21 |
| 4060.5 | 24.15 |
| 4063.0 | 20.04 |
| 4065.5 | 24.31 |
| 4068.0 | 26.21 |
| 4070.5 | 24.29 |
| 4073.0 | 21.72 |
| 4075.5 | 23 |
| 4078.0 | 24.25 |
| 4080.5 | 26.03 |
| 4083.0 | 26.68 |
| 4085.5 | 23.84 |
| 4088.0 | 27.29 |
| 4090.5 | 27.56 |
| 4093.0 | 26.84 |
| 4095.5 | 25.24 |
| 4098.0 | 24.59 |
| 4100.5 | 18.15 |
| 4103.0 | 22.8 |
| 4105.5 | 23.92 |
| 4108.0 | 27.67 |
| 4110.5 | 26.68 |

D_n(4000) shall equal 1.57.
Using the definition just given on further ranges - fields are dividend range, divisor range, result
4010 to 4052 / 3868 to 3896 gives 1.46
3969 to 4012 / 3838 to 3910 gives 1.23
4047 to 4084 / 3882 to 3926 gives 1.48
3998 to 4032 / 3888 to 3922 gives 1.42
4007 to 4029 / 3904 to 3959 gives 1.75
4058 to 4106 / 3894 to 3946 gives 1.72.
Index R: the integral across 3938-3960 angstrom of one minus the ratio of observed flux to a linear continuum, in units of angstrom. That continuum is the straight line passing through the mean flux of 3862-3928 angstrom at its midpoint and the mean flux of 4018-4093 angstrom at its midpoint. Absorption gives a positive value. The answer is 3.6 angstrom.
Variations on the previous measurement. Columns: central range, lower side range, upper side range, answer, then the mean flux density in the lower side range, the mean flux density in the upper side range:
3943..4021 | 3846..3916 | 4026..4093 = 7.6 angstrom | 19.1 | 24.5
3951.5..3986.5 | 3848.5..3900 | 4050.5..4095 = 9.6 angstrom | 19.2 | 24.9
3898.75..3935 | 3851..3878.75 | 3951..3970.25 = 3.0 angstrom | 19.5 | 14.4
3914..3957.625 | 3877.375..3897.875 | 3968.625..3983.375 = 5.1 angstrom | 18.1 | 15.5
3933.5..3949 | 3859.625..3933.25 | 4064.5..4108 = 5.3 angstrom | 17.4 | 24.6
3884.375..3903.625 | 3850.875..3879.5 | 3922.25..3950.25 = -1.9 angstrom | 19.5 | 12.3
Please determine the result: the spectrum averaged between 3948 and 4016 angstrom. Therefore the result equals 19.9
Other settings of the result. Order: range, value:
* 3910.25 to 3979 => 14.4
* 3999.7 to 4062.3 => 24.7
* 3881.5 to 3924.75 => 18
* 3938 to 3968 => 15.7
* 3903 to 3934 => 15.4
